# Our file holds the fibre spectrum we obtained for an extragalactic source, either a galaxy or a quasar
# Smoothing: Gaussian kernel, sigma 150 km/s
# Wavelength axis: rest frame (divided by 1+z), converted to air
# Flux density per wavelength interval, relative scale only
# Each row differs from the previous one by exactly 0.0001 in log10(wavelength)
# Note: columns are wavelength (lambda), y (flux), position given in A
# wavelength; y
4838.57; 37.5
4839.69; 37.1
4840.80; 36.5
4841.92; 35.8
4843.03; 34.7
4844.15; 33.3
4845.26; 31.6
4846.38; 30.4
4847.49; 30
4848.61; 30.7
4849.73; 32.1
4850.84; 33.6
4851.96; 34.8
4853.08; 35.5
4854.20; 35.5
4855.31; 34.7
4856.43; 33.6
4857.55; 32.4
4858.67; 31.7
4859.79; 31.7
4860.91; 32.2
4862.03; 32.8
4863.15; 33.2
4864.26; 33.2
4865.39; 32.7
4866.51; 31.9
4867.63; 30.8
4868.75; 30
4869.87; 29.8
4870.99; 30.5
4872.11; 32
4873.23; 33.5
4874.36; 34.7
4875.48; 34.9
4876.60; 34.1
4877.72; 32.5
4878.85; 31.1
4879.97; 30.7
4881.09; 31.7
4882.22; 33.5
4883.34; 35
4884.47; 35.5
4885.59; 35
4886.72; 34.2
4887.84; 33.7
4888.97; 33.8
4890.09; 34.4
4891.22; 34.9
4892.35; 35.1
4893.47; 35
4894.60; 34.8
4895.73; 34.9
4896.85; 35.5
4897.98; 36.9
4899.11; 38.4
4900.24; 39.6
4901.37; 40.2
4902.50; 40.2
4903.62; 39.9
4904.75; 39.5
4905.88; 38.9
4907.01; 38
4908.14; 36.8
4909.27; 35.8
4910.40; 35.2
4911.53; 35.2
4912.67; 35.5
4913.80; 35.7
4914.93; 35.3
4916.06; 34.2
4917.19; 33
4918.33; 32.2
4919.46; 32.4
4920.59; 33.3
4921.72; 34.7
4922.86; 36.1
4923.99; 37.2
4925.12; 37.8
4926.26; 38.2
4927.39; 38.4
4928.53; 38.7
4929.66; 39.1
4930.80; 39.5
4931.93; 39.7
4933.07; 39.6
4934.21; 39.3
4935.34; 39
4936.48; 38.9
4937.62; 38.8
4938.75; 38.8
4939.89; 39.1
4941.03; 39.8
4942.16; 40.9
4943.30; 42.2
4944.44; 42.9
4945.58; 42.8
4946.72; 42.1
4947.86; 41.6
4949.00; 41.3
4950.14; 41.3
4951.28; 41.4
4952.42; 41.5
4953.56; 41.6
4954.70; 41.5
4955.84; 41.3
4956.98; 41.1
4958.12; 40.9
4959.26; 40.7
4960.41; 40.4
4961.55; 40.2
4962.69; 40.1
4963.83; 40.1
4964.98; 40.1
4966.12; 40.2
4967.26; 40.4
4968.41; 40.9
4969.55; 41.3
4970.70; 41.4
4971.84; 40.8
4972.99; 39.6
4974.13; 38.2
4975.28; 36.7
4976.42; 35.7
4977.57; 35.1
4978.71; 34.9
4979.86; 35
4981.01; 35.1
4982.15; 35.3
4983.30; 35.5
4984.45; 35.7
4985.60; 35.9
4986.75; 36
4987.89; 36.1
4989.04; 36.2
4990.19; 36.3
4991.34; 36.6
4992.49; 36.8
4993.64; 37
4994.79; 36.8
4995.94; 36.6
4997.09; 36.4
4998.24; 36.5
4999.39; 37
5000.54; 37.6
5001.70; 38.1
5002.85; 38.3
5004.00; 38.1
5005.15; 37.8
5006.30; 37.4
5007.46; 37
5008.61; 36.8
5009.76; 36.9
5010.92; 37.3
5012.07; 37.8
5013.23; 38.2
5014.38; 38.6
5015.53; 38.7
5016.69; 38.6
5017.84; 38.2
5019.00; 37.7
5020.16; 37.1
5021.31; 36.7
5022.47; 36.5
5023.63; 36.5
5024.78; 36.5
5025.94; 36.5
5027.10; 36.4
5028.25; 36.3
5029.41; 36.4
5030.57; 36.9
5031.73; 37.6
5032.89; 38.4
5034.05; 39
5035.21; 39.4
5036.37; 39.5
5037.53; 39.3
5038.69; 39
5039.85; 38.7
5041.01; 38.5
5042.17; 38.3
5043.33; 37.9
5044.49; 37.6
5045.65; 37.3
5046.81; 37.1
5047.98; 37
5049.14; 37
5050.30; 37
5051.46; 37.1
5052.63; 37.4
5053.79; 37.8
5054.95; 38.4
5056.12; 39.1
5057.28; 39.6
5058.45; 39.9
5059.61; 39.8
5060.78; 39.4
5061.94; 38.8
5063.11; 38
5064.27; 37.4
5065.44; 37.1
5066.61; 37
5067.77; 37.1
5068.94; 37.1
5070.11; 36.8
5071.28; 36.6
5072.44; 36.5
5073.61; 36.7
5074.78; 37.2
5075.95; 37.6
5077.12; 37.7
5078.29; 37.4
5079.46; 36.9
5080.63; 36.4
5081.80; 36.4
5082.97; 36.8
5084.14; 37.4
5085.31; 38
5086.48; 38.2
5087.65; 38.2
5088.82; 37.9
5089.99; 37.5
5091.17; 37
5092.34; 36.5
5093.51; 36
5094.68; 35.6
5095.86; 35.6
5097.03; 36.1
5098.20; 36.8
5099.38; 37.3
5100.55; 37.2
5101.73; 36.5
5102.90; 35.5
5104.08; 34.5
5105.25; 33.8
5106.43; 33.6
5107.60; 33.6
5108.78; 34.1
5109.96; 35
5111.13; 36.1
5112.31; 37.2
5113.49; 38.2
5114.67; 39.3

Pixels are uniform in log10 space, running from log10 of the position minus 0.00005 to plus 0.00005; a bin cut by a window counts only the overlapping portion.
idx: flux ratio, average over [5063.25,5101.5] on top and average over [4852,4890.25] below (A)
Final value 1.12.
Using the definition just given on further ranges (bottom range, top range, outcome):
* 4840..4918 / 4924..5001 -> 1.13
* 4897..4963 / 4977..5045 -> 0.96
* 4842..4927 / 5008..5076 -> 1.10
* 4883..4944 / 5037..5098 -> 1.02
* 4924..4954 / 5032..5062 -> 0.96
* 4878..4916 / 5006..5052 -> 1.05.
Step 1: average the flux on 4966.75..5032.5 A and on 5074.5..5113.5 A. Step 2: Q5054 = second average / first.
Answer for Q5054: 0.98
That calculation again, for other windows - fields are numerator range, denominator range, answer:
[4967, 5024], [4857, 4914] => 1.08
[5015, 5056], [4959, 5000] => 1.00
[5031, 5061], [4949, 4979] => 0.96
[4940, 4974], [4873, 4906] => 1.16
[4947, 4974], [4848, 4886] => 1.24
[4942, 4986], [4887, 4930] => 1.09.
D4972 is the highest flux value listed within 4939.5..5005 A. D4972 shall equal 42.9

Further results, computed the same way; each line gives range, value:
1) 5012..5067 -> 39.9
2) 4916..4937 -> 39.7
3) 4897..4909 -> 40.2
